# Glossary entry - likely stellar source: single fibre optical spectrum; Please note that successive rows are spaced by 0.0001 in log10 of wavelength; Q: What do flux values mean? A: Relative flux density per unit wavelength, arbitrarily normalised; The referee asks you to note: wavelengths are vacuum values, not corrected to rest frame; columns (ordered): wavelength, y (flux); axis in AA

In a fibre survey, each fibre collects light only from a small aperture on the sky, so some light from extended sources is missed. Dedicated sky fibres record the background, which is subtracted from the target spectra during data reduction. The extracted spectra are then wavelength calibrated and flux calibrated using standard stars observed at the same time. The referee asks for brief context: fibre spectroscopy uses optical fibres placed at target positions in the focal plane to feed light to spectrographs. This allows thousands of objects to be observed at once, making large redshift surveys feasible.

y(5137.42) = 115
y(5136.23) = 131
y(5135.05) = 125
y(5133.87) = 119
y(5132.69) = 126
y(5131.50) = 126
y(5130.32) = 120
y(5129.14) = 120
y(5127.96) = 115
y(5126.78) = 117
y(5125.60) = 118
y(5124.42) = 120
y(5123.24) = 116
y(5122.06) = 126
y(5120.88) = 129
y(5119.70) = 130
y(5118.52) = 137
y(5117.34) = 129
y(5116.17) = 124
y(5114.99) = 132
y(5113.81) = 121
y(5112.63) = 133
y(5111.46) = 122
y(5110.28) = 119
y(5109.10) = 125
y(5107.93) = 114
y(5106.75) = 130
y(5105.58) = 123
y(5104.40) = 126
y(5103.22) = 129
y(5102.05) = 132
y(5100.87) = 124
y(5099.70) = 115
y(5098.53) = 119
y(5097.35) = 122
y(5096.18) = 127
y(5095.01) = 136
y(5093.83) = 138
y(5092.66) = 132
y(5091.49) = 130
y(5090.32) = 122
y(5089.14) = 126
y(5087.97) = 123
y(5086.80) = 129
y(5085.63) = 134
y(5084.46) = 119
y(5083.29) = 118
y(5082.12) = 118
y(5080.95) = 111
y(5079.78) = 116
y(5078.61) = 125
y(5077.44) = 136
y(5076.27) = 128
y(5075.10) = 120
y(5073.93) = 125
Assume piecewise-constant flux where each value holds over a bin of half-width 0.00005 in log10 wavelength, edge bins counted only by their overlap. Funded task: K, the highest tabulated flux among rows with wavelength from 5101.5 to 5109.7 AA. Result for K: 132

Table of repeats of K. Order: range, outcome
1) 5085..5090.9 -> 134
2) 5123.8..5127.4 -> 120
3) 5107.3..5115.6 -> 133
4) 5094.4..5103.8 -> 136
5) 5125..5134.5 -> 126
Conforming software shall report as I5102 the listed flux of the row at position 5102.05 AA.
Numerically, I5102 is 132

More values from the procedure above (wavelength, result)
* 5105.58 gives 123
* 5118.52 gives 137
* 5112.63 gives 133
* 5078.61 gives 125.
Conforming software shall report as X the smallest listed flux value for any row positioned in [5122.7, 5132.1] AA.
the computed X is 115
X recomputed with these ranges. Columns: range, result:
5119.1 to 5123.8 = 116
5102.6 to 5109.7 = 114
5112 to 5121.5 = 121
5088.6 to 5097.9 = 122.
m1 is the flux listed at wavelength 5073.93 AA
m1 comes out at 125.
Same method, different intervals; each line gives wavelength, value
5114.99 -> 132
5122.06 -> 126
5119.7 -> 130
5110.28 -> 119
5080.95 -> 111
